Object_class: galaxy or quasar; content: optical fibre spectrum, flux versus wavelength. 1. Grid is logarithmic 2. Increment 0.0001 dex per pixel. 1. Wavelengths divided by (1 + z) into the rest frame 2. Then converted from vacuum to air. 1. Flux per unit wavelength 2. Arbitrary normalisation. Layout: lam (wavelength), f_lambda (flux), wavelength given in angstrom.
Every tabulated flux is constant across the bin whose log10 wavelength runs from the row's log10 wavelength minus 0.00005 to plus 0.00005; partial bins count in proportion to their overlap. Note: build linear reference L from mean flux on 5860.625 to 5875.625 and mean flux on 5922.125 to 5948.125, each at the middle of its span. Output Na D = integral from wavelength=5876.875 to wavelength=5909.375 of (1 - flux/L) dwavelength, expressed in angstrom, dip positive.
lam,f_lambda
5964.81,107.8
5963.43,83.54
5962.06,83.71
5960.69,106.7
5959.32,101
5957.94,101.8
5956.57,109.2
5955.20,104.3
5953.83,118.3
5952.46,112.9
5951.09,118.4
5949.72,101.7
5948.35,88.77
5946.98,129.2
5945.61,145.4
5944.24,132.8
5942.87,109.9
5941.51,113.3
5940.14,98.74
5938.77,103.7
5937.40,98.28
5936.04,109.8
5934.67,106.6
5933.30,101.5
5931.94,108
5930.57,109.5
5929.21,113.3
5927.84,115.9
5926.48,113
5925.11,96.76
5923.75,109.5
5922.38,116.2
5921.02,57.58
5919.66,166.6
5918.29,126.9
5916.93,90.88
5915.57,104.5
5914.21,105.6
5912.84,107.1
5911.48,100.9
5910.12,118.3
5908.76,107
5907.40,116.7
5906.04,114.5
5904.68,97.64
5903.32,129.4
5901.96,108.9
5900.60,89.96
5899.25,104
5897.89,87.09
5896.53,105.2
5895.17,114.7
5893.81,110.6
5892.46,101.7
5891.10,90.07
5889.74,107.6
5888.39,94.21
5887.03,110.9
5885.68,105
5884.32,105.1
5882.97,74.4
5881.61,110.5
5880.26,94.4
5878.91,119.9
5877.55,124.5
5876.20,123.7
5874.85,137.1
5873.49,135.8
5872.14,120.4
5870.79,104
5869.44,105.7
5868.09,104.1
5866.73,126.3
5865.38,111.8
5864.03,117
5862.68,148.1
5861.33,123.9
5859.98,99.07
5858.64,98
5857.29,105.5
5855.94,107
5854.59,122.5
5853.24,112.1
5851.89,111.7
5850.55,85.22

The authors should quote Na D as 3.4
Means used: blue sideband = 121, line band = 105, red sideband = 112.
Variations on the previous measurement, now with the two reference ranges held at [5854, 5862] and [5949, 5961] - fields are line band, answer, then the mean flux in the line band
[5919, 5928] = -0.1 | 110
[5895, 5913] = 0.3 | 107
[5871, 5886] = -0.6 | 114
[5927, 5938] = 0.0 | 108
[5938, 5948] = -0.9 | 118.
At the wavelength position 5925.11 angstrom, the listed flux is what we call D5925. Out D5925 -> 96.76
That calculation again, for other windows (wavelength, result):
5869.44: 105.7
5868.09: 104.1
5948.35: 88.77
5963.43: 83.54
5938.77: 103.7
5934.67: 106.6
